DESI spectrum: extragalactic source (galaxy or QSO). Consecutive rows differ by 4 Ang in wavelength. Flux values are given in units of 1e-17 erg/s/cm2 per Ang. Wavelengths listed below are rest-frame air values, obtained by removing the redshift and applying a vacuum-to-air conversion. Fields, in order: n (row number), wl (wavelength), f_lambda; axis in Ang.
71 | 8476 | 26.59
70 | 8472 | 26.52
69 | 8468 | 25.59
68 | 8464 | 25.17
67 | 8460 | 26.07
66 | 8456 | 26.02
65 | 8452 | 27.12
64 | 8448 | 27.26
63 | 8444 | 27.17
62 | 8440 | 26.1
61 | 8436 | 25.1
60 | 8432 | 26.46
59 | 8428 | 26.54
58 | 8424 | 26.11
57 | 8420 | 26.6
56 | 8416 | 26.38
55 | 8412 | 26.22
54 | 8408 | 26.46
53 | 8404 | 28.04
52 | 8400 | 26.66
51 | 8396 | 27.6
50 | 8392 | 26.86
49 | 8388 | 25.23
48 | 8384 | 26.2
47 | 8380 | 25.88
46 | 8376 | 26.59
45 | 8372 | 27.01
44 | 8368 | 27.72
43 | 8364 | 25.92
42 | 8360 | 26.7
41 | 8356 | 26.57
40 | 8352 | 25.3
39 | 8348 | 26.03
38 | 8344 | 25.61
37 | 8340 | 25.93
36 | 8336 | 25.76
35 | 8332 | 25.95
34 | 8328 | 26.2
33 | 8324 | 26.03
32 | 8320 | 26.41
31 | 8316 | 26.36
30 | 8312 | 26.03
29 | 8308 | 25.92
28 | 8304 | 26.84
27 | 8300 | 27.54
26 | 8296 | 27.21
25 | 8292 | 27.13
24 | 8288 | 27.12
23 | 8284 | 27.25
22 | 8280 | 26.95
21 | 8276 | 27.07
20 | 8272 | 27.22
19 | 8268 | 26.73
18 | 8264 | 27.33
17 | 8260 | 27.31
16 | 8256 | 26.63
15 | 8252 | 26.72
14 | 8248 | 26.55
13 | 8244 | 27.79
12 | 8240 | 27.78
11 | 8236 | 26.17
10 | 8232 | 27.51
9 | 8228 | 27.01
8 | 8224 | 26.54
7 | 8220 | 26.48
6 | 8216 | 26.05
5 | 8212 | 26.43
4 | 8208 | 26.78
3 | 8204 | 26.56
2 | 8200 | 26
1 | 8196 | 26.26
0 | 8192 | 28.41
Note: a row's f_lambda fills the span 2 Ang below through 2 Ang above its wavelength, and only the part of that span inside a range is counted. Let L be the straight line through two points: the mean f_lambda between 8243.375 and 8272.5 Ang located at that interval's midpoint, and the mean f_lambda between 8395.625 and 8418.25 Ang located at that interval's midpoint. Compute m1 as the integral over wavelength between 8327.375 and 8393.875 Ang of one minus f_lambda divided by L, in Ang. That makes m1 1.7 Ang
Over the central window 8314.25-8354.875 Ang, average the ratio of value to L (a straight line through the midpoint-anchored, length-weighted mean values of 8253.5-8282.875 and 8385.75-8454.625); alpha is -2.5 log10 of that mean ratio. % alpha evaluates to 0.04 mag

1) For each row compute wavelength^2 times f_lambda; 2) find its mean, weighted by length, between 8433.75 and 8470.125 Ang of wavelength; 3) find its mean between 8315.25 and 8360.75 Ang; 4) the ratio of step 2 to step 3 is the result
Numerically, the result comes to 1.03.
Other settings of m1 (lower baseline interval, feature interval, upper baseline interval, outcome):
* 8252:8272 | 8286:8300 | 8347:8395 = -0.21 Ang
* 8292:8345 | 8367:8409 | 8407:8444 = -0.71 Ang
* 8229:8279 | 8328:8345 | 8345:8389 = 0.41 Ang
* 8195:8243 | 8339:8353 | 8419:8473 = 0.37 Ang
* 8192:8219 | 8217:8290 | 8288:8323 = -1.11 Ang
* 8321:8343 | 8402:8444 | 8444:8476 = -0.34 Ang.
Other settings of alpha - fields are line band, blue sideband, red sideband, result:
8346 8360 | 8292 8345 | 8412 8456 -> 0.012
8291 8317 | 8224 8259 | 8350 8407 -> 0.004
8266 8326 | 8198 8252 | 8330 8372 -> -0.015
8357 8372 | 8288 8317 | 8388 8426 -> -0.003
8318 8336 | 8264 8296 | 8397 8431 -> 0.034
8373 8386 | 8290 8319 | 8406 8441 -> 0.005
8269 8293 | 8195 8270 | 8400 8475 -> -0.017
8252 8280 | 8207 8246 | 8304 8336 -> -0.019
